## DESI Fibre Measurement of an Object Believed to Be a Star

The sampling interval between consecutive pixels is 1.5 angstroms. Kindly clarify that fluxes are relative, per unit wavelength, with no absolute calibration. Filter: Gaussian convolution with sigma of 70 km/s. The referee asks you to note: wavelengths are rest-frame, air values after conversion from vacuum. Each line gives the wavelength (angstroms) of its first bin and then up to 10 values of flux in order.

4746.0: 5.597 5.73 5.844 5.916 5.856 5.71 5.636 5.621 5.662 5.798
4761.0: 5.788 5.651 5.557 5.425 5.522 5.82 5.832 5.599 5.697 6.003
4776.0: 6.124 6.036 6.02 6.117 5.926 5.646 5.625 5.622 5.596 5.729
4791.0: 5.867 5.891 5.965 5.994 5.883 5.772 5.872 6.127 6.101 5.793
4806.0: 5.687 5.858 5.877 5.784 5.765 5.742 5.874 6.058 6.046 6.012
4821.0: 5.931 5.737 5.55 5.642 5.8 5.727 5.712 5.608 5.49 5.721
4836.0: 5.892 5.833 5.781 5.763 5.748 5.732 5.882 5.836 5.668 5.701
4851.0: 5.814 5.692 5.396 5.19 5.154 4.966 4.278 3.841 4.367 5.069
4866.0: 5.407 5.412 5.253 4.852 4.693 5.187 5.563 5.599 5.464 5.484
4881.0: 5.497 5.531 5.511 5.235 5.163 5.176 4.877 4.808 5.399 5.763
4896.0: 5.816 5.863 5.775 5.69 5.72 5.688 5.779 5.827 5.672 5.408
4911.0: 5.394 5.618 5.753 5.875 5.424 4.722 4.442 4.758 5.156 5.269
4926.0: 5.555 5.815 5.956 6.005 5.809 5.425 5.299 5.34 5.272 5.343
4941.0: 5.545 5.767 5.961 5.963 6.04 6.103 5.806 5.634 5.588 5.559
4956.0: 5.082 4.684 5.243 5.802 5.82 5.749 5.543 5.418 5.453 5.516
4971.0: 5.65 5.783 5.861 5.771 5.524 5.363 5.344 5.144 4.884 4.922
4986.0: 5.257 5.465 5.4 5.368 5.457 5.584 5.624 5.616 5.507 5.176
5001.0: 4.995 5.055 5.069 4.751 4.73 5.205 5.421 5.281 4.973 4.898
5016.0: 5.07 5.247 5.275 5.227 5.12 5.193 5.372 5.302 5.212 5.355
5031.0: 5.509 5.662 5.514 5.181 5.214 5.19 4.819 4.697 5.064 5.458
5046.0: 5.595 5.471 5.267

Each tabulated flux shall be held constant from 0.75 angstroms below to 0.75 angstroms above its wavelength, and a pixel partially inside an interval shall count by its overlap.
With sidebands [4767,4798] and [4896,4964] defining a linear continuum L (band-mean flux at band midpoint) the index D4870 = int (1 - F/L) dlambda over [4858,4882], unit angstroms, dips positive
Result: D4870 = 2.6 angstroms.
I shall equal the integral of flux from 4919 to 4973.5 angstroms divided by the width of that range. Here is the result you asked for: 5.53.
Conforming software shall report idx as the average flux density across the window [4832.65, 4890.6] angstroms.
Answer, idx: 5.35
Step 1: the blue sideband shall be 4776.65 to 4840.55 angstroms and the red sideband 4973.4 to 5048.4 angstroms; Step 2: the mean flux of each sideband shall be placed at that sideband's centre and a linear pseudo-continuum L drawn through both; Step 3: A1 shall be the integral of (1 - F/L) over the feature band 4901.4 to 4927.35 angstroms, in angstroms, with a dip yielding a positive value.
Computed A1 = 0.5 angstroms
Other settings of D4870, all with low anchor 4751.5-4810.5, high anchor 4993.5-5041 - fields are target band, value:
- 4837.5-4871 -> 1.78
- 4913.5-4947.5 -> -0.38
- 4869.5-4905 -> 0.81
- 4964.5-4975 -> -0.53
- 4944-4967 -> -1.04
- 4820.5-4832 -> -0.04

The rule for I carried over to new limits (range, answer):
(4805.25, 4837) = 5.79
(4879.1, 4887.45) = 5.41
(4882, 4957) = 5.52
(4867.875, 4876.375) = 5.16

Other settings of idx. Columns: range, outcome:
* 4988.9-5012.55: 5.26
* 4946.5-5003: 5.47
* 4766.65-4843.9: 5.82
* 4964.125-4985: 5.45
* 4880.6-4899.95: 5.42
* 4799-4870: 5.6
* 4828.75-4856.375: 5.69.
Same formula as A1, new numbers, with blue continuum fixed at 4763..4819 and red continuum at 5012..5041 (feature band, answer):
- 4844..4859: 0.4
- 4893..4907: -0.5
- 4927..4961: -1.1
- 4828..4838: 0.0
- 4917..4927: 0.8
